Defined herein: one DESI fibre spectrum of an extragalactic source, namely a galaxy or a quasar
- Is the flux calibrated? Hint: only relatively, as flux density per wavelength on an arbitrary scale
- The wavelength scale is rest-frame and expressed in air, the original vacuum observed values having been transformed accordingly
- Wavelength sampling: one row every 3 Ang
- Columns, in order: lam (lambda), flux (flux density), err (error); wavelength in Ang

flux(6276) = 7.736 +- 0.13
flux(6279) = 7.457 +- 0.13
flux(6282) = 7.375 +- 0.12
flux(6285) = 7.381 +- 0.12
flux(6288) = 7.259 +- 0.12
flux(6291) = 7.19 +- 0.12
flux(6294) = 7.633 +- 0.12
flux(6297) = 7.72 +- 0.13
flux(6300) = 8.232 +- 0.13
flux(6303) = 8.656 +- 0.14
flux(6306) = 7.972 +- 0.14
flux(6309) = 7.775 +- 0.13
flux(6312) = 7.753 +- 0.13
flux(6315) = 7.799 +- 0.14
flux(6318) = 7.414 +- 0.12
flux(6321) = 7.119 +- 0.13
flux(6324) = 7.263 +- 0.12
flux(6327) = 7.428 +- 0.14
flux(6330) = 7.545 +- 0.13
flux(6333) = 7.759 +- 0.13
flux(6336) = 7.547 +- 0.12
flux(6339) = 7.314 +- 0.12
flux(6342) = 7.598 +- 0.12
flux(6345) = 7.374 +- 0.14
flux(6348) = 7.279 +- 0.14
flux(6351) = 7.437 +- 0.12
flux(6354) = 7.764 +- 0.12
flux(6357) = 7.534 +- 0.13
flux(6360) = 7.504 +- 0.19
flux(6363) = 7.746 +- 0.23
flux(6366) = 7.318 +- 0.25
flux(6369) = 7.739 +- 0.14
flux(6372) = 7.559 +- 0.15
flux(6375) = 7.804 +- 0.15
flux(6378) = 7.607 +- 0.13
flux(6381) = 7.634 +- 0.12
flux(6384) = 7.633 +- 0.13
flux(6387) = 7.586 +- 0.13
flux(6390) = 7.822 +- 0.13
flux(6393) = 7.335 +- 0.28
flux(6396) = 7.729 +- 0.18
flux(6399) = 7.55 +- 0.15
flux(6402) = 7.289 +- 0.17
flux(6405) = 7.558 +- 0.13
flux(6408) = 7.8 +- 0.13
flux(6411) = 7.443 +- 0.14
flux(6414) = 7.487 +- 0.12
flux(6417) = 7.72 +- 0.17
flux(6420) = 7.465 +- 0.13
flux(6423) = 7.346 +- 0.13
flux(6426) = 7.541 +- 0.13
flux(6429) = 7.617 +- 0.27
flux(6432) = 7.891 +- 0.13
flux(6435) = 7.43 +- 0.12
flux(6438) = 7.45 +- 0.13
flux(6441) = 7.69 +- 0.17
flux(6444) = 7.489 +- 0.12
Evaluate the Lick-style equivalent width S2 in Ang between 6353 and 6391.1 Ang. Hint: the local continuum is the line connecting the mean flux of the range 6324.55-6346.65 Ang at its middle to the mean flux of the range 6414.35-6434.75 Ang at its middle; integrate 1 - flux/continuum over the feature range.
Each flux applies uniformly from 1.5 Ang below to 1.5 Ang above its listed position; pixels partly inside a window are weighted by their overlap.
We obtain -0.5 Ang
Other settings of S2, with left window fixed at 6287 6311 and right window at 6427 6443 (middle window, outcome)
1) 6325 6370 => 1.28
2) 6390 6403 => 0.25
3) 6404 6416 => 0.11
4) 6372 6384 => 0.05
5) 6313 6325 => 0.56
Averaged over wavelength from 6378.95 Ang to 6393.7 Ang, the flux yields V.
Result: 7.62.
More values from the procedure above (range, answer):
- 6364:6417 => 7.59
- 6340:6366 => 7.51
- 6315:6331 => 7.39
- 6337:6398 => 7.57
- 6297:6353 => 7.63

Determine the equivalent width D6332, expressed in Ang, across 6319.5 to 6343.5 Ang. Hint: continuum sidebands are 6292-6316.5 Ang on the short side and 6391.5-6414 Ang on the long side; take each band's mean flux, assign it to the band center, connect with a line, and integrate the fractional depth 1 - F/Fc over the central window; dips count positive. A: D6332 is 1.13 Ang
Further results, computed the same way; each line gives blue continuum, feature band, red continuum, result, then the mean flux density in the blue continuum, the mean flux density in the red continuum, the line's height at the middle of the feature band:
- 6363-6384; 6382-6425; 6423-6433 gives 0.38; 7.62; 7.62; 7.62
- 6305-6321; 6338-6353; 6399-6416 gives 0.41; 7.68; 7.52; 7.62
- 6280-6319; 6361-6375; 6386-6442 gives 0.02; 7.71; 7.56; 7.62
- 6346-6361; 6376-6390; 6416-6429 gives -0.25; 7.5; 7.52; 7.51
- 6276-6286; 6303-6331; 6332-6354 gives -0.56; 7.46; 7.49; 7.47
